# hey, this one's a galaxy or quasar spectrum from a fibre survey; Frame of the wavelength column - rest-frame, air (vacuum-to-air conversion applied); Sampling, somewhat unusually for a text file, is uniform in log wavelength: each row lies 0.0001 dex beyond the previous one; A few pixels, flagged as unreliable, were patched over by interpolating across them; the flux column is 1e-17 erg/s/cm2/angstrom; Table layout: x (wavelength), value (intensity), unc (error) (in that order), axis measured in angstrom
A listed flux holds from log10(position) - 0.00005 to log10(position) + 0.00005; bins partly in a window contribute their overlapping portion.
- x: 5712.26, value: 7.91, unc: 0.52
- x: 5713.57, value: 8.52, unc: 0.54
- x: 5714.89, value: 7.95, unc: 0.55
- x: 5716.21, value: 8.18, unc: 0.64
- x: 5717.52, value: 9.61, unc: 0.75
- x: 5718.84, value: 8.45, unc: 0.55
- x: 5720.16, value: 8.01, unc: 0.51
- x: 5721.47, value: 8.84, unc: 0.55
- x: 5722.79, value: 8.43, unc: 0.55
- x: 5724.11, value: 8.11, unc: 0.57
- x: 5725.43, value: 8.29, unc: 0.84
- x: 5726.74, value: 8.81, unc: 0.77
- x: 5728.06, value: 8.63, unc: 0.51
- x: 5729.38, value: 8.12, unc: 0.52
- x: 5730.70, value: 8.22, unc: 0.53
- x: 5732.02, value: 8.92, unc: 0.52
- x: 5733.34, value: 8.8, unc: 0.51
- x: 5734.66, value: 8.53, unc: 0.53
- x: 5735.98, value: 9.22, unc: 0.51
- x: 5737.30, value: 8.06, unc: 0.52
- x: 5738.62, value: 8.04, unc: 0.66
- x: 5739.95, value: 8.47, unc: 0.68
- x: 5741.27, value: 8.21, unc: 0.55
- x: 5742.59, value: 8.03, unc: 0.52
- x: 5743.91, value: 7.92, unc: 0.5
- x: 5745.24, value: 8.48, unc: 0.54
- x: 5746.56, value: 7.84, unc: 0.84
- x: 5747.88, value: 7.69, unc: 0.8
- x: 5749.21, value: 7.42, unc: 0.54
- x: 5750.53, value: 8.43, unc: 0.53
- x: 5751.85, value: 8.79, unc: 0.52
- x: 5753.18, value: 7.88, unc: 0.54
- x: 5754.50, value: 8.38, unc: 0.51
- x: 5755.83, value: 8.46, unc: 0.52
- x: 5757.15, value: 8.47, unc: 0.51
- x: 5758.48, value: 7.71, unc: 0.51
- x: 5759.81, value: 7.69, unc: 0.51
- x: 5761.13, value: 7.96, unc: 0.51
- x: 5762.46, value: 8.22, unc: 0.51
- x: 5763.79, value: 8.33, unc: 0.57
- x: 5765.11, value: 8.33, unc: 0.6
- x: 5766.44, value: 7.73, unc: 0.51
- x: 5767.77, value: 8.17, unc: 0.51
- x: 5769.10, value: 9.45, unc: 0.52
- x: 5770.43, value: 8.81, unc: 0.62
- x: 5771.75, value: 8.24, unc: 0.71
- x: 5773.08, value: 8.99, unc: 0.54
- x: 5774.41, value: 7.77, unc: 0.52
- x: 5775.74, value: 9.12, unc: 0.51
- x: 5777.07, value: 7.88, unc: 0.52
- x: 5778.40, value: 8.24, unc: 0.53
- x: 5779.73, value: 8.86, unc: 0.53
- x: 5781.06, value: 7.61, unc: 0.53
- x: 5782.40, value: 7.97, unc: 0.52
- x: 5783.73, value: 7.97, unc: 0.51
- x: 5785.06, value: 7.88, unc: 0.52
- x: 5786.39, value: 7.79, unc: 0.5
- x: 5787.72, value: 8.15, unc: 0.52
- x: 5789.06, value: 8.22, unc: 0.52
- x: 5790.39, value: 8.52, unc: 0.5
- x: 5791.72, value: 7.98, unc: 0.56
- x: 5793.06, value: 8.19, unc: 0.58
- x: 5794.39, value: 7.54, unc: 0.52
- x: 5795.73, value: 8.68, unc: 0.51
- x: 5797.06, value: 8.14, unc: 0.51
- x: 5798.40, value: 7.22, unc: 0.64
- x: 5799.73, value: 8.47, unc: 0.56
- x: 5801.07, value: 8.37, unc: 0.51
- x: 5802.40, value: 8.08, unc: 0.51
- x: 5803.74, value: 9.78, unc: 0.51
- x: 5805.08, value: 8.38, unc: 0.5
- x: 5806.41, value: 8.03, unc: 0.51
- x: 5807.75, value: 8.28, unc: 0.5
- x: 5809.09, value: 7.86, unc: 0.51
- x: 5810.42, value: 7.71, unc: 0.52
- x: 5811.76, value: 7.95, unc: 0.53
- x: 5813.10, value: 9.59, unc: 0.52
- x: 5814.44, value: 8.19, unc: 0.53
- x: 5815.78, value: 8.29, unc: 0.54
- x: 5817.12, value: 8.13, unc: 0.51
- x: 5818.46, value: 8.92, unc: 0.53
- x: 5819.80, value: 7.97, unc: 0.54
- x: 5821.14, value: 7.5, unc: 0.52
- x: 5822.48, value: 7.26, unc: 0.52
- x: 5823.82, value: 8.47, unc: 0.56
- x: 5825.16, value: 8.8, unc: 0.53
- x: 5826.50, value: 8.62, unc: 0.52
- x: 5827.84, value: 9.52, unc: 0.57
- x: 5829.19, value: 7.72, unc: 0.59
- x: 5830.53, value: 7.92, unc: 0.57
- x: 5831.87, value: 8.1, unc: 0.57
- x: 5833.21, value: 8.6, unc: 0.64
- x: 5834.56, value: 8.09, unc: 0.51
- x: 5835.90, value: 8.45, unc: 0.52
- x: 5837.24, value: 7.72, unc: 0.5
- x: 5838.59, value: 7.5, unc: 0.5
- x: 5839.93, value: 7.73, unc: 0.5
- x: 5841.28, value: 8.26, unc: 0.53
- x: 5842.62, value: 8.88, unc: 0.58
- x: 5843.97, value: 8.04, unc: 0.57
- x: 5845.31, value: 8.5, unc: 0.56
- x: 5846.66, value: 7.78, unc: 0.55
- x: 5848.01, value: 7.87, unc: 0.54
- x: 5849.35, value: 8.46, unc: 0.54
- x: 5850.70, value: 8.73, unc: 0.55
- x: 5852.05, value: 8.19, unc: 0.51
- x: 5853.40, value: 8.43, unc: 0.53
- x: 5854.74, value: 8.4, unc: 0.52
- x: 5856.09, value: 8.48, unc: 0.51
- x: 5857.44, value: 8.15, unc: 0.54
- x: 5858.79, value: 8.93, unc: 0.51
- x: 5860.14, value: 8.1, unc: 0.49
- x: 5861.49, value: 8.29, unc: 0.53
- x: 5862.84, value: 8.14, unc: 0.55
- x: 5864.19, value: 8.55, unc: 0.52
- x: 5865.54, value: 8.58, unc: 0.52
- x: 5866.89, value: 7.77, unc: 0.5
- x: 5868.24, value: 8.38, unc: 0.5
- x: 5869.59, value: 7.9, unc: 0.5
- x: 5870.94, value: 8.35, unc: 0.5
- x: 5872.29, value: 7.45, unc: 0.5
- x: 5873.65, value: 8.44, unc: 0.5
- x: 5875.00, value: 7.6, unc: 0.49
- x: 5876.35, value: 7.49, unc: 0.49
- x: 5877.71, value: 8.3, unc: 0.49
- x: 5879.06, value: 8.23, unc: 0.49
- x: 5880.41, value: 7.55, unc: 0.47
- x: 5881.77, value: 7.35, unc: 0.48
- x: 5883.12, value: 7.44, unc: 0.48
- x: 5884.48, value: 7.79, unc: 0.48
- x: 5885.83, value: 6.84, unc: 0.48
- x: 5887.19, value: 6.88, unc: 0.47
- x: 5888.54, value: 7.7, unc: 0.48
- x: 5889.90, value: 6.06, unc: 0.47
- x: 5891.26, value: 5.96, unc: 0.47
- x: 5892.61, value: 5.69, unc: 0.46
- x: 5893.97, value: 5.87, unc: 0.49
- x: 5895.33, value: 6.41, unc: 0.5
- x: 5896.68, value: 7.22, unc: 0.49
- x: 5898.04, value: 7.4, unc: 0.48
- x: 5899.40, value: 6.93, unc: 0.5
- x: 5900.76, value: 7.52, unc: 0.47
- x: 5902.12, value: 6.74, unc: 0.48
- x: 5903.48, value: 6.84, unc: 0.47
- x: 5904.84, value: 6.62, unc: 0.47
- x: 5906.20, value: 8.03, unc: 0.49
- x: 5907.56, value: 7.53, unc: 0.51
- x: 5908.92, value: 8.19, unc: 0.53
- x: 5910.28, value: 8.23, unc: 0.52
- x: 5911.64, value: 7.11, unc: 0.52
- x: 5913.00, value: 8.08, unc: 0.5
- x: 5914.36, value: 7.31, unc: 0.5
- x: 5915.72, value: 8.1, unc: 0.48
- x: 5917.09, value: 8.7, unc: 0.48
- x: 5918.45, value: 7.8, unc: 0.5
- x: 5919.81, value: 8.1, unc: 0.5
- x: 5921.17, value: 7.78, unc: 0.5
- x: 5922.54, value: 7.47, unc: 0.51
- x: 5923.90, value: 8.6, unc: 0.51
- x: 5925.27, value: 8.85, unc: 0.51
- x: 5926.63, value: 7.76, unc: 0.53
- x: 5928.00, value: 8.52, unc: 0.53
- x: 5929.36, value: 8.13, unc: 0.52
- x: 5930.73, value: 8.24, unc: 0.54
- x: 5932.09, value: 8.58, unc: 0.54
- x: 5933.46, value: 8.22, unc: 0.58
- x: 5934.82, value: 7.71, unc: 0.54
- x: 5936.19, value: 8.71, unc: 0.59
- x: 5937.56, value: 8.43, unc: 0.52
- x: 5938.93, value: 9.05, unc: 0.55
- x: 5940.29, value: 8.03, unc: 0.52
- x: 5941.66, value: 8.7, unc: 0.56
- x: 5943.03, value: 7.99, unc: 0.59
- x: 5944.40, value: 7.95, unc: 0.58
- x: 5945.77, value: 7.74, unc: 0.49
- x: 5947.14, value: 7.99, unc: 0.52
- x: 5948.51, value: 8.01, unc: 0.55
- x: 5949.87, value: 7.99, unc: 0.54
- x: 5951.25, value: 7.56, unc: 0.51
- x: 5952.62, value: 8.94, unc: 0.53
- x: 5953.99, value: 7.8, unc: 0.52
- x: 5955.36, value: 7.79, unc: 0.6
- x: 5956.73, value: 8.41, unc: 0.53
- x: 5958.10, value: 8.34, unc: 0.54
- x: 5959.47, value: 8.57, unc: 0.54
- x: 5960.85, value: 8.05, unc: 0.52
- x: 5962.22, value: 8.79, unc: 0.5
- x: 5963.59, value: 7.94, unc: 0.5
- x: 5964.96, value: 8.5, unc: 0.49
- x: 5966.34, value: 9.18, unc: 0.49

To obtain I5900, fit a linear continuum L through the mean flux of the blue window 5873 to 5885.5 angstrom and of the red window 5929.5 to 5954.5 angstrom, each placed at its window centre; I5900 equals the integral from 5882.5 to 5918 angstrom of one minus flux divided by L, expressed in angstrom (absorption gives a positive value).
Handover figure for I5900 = 3.2 angstrom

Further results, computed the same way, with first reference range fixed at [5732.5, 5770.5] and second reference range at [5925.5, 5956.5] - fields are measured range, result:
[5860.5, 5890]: 1.4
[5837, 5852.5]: 0.1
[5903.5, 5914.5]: 0.8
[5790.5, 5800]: 0.2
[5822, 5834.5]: -0.2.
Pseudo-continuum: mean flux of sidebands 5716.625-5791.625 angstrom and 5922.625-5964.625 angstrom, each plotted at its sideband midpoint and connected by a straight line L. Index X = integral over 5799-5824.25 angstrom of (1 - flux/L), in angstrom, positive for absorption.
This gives 0.0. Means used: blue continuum 8.3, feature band 8.27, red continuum 8.24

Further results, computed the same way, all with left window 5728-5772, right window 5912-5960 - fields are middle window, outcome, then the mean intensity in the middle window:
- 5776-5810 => 0.3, 8.17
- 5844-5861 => -0.2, 8.32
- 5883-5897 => 2.6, 6.67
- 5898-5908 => 1.2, 7.18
